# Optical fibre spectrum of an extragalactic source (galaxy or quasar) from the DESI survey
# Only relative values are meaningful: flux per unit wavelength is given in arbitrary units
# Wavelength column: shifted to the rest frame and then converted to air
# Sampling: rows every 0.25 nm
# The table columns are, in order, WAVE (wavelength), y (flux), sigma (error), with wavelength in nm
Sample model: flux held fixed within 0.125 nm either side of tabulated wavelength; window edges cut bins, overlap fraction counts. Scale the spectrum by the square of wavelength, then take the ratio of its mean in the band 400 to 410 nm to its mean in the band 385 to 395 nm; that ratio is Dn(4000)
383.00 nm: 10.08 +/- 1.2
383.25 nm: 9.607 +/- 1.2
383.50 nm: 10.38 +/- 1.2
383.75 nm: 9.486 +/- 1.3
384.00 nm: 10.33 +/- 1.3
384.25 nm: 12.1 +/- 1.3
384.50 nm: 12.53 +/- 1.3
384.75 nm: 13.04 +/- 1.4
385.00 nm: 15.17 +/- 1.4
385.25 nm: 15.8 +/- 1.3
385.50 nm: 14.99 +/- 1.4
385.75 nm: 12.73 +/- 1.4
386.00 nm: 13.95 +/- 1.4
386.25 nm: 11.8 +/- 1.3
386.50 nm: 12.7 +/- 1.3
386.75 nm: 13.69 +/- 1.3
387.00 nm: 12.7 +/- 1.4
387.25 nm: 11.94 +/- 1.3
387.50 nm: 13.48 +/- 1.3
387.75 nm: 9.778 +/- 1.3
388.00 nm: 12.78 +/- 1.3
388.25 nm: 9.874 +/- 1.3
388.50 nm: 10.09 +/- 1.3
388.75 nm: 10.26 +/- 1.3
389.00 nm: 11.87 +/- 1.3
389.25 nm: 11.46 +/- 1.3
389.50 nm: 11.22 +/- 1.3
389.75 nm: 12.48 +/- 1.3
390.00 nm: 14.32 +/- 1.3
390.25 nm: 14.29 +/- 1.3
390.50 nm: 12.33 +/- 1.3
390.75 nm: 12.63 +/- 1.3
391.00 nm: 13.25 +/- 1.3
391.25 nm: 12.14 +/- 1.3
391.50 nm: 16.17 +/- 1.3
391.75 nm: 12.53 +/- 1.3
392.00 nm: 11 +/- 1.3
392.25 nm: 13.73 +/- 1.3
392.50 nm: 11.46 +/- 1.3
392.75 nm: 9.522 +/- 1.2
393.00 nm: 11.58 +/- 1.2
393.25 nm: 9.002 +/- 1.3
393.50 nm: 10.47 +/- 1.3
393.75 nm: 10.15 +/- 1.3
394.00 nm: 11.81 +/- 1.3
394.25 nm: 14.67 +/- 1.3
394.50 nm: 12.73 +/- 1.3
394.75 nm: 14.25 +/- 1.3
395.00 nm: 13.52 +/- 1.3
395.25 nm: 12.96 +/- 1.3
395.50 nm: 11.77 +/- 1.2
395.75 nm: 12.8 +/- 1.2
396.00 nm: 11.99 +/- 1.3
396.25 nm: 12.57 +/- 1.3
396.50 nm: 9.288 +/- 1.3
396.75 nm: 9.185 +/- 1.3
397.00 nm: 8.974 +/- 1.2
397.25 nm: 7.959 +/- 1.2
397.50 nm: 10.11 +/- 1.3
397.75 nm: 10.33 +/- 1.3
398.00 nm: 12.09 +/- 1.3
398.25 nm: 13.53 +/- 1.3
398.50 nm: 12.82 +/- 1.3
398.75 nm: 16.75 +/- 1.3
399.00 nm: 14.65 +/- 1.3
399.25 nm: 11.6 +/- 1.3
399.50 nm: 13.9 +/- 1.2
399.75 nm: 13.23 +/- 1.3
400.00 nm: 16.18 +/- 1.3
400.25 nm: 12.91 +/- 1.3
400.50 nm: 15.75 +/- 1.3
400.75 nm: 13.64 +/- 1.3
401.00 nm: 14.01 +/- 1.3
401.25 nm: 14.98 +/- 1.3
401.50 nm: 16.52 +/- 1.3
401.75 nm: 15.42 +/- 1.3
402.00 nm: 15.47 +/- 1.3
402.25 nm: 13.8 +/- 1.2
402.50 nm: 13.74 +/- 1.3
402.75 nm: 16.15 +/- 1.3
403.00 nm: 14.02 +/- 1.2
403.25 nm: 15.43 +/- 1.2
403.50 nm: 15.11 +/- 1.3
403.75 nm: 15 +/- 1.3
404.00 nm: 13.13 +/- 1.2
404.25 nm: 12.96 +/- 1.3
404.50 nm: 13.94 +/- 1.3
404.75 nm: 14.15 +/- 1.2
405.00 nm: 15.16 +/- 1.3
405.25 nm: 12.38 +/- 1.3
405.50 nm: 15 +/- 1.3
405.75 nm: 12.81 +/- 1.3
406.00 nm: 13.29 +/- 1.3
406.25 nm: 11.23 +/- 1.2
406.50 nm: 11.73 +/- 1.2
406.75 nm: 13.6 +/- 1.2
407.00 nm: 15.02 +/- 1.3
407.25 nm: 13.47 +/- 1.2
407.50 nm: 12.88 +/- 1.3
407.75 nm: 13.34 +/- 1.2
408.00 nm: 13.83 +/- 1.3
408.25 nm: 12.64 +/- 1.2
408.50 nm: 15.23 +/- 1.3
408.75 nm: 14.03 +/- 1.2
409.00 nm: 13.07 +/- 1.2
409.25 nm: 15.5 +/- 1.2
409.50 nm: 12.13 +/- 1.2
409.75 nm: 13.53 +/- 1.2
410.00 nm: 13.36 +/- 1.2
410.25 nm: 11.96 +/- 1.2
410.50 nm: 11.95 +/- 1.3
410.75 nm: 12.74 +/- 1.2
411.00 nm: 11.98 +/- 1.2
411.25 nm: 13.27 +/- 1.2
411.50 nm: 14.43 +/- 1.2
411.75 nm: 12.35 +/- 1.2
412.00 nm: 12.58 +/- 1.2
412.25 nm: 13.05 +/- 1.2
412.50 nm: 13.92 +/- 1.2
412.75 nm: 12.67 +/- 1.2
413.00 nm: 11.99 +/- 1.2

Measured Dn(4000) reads 1.2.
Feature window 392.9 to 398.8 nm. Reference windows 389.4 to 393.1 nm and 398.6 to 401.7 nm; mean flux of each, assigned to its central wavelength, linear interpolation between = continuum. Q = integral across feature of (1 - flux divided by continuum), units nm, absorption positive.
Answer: 0.835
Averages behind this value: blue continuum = 12.6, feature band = 11.7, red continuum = 14.5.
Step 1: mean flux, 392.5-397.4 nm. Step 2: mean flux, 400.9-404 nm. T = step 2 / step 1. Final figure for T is 1.32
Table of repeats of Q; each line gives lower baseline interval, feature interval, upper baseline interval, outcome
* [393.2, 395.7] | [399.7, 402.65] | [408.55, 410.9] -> -0.47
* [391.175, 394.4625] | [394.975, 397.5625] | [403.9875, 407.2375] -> 0.28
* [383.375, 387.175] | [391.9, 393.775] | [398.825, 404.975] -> 0.36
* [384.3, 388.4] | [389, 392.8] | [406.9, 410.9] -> 0.12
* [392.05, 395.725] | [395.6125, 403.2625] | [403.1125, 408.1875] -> -0.23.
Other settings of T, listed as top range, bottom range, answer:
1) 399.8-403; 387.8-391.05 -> 1.24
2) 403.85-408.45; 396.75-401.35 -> 1.04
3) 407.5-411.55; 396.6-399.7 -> 1.12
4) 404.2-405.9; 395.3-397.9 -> 1.30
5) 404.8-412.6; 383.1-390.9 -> 1.08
